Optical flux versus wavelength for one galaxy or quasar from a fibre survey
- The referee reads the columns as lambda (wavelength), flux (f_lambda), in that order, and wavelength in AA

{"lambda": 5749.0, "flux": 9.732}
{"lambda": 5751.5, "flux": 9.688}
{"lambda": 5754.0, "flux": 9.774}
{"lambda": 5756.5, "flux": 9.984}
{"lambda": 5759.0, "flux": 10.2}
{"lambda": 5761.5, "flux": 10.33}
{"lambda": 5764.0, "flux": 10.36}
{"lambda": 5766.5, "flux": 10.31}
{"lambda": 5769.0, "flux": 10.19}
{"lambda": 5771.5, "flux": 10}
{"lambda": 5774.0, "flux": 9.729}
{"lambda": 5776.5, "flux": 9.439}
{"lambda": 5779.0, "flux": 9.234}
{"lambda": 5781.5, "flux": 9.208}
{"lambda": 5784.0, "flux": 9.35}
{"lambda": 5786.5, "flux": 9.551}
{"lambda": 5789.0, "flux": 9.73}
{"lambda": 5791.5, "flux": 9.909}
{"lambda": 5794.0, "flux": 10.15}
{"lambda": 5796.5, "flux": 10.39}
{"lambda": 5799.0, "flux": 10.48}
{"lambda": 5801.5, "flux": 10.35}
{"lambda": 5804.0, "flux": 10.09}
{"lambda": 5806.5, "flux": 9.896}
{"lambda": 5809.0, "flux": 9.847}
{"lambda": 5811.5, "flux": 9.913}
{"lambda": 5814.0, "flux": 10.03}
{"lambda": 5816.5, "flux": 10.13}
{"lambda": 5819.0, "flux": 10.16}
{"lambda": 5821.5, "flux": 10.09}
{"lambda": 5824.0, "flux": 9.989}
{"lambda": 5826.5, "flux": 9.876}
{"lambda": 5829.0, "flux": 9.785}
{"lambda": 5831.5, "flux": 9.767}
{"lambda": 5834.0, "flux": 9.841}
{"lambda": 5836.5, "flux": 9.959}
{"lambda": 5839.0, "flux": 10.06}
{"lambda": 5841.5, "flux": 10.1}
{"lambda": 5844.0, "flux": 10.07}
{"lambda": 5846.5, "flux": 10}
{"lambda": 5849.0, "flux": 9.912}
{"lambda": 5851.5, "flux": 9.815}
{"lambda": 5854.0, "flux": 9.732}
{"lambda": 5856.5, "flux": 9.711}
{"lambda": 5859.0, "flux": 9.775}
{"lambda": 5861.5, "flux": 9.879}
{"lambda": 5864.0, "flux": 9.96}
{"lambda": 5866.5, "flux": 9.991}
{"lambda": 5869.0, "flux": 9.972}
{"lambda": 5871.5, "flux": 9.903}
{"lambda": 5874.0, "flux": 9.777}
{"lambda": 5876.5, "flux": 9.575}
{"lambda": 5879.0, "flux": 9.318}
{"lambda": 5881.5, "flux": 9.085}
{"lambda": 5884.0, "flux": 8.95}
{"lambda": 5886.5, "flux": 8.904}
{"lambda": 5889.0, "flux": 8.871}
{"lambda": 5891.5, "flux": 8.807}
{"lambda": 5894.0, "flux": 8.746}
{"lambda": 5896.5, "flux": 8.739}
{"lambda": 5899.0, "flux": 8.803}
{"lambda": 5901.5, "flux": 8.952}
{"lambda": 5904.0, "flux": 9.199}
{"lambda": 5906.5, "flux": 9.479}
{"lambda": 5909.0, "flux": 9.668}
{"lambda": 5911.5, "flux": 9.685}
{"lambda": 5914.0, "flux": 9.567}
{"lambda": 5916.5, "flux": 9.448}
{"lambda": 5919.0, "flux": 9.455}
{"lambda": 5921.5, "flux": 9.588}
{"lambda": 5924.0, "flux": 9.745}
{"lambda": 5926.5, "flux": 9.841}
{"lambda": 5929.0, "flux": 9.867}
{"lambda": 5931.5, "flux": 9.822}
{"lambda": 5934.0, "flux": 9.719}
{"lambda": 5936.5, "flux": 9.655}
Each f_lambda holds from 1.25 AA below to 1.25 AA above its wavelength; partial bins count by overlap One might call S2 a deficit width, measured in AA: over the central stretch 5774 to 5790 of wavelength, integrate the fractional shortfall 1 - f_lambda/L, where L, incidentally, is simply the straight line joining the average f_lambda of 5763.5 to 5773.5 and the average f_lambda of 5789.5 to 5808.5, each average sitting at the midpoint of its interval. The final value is 1.1 AA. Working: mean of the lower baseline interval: 10.2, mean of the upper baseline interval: 10.1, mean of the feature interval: 9.44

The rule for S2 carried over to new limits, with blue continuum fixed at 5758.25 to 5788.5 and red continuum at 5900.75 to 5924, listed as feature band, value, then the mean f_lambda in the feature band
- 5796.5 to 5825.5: -1.1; 10.1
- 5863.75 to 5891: 0.3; 9.45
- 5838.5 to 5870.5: -1.0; 9.92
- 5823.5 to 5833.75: -0.2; 9.84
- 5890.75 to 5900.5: 0.8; 8.78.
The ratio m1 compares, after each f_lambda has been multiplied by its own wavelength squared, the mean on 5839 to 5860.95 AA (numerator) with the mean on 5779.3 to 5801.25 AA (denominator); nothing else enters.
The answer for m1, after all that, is 1.03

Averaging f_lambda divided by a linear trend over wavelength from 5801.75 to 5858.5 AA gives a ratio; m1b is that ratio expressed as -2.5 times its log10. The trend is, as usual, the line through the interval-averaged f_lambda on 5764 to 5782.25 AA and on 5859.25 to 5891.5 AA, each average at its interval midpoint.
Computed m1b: -0.04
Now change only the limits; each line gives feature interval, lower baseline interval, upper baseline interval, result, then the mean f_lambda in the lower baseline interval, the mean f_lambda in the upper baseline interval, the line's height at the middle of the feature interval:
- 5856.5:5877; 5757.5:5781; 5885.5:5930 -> -0.041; 9.95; 9.3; 9.49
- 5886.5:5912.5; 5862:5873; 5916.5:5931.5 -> 0.083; 9.95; 9.69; 9.8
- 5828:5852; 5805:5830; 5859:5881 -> -0.005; 9.97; 9.77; 9.89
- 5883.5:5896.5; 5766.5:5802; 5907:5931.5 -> 0.100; 9.84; 9.65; 9.7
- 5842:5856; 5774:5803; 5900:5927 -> -0.028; 9.8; 9.5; 9.65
